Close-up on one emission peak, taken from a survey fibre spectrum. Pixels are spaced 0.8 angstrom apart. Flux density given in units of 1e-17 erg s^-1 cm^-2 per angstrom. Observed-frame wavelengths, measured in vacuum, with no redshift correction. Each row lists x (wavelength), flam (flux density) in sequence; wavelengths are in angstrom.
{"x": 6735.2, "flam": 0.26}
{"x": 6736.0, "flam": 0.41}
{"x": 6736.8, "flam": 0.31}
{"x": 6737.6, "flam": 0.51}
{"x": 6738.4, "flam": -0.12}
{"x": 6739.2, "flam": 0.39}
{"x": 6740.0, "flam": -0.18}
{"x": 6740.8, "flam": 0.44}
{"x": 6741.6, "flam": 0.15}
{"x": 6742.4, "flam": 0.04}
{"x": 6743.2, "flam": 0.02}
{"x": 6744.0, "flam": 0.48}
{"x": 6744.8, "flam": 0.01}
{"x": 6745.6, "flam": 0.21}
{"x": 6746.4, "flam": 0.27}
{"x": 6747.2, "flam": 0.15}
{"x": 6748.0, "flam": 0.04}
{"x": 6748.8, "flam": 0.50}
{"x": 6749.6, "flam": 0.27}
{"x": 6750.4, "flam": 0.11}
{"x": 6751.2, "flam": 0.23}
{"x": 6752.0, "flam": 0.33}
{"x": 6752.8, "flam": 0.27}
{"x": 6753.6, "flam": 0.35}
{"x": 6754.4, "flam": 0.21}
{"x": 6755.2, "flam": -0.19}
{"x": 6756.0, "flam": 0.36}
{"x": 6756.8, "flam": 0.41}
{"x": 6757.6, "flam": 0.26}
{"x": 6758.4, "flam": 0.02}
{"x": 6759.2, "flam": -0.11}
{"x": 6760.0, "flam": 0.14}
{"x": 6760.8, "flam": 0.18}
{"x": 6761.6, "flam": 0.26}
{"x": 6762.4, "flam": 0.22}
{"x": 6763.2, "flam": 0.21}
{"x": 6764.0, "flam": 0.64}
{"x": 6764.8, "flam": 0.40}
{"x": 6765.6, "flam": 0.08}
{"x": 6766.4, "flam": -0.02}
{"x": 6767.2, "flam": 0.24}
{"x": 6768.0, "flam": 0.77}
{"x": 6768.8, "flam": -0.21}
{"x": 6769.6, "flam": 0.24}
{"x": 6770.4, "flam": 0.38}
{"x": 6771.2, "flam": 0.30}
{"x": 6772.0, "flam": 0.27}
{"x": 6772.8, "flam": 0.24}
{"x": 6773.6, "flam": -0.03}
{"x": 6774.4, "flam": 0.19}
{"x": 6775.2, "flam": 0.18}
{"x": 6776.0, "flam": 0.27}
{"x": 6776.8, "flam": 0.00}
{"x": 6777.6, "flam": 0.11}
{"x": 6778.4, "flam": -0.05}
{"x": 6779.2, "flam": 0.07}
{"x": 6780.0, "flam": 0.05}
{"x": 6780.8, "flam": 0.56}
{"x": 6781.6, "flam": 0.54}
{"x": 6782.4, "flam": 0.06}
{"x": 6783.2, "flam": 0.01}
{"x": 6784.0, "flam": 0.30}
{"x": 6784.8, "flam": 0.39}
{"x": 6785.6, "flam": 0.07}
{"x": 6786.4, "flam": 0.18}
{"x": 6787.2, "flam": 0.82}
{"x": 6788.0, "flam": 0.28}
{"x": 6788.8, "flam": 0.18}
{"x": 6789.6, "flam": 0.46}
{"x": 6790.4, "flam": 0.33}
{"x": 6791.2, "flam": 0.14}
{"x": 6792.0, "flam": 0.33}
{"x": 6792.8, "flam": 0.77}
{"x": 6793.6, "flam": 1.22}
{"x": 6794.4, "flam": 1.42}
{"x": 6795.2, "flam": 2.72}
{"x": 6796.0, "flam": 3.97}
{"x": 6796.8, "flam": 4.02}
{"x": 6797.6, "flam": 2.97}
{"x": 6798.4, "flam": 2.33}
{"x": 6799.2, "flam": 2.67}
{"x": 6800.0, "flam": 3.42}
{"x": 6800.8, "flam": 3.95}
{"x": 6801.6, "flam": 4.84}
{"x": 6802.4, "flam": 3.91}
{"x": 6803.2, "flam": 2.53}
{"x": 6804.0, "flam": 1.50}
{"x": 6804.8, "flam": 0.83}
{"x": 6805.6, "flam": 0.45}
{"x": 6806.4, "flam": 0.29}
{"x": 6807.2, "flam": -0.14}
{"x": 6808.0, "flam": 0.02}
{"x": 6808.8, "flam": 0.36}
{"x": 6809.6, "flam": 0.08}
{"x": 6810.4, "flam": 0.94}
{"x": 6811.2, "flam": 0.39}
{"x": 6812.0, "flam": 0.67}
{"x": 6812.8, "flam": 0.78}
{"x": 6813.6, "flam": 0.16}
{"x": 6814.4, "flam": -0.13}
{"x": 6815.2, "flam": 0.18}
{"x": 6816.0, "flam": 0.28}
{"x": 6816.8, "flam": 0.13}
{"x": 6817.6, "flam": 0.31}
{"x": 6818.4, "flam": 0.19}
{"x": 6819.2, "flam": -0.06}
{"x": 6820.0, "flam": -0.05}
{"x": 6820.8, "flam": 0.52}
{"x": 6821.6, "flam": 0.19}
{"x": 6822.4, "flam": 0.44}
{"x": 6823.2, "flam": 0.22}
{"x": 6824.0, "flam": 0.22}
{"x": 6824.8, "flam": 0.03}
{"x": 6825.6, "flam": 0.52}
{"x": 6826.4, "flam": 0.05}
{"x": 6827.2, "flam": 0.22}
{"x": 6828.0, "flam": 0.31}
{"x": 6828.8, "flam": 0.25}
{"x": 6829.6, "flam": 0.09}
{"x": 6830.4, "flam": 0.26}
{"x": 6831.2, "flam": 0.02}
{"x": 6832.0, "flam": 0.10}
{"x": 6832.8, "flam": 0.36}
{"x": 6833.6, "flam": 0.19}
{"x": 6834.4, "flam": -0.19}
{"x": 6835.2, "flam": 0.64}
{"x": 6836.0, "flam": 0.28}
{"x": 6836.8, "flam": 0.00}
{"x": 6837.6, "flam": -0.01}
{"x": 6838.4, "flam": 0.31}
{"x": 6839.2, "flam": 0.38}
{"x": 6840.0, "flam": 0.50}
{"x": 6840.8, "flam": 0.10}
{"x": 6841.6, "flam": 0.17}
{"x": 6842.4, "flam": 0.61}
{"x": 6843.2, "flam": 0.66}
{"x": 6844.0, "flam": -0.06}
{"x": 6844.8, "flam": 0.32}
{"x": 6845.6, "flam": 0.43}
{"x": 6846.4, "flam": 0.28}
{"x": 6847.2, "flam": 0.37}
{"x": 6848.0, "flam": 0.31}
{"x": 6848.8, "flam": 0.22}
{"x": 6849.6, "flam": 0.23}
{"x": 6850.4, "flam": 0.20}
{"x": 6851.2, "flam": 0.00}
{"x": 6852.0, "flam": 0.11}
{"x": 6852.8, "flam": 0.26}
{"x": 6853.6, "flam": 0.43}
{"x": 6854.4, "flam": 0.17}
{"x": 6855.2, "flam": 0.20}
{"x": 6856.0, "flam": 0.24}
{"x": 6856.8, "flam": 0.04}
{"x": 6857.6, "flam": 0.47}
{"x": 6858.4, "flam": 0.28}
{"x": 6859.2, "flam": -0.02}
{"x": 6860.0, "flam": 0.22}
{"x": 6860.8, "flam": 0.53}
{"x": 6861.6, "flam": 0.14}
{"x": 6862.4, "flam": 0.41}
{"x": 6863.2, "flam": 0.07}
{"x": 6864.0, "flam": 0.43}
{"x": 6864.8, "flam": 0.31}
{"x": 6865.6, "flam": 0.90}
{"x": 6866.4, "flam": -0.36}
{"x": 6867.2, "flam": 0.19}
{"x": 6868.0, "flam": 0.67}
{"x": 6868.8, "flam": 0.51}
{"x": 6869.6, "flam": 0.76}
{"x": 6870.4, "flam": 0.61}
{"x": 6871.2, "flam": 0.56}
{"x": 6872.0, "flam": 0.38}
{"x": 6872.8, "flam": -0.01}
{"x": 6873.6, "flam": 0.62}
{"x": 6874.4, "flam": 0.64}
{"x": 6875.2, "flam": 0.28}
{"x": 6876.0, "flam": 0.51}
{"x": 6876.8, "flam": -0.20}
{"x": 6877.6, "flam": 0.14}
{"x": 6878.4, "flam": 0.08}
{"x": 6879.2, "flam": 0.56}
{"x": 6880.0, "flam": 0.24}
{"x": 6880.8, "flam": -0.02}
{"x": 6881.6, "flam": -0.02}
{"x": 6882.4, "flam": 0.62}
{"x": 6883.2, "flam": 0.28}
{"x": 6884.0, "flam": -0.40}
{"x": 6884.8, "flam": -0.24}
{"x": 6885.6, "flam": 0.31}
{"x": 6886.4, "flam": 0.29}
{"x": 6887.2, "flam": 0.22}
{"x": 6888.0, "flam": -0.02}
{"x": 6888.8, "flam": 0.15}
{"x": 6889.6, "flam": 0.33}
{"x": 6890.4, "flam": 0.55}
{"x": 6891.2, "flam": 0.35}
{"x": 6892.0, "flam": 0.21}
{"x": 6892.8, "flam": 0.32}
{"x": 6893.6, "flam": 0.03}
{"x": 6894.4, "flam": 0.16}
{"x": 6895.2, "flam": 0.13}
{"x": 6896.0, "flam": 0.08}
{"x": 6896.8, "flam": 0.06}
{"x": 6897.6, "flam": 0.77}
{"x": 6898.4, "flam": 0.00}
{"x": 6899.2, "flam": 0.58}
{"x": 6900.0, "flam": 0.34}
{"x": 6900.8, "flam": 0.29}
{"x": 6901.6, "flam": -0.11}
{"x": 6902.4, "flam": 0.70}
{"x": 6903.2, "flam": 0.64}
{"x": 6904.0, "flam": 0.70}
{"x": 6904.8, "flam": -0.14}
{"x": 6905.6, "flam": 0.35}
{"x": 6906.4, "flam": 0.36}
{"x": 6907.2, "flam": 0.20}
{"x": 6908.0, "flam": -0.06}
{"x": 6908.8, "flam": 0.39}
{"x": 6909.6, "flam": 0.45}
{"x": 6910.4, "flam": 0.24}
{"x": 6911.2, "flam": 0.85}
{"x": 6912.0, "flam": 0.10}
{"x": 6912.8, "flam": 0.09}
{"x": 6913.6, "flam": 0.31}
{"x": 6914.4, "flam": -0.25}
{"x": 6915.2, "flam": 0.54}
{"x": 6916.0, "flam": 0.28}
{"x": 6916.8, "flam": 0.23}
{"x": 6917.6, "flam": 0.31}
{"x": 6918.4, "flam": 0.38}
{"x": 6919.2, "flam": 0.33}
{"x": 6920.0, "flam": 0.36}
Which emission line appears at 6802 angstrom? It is [O II] 3727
